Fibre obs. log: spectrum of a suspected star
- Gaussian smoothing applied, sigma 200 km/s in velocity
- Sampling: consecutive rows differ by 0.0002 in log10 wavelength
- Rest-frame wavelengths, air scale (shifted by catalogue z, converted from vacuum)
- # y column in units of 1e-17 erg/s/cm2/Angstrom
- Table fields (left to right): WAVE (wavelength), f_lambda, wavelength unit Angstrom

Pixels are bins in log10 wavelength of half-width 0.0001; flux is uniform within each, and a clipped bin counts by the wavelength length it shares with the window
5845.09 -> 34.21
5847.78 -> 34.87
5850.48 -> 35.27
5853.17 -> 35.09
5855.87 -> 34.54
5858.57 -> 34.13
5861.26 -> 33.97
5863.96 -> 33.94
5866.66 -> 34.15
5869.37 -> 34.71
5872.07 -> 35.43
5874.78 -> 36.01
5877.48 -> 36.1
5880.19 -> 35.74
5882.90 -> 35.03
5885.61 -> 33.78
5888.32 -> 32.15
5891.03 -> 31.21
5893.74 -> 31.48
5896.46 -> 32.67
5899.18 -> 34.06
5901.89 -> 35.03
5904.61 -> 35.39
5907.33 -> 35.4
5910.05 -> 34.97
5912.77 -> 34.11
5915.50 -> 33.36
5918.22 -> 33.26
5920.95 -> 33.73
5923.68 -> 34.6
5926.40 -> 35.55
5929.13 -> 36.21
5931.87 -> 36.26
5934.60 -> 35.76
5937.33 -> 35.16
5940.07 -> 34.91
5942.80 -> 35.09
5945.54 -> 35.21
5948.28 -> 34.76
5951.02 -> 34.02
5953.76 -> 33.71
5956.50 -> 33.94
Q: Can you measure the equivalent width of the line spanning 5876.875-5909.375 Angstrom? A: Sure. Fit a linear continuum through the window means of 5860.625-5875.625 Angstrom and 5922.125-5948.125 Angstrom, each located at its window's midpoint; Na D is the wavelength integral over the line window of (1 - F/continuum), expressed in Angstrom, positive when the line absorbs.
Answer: 0.9 Angstrom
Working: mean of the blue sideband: 34.7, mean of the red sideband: 35.4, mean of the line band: 34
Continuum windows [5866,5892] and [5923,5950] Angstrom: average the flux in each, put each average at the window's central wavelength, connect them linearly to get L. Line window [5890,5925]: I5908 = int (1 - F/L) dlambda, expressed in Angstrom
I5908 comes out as 1.1 Angstrom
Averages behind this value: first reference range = 34.5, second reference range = 35.4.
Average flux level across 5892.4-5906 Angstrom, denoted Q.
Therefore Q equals 33.7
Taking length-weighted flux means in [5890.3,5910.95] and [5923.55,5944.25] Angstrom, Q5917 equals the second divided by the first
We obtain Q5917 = 1.0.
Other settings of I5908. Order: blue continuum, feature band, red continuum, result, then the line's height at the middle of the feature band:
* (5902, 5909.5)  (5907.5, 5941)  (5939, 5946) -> 0.3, 35.2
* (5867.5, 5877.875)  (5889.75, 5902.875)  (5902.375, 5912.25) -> 0.9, 35.2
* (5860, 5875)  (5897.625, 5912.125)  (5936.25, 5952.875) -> -0.1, 34.7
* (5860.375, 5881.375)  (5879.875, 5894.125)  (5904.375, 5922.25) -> 0.6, 34.7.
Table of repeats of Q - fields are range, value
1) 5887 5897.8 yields 31.9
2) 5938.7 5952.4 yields 34.8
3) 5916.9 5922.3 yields 33.5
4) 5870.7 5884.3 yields 35.7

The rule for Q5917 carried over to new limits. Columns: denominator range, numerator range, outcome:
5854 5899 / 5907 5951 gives 1.02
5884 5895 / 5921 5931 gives 1.09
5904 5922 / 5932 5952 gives 1.02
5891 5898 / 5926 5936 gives 1.13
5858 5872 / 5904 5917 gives 1.01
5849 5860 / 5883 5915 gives 0.97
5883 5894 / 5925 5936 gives 1.10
